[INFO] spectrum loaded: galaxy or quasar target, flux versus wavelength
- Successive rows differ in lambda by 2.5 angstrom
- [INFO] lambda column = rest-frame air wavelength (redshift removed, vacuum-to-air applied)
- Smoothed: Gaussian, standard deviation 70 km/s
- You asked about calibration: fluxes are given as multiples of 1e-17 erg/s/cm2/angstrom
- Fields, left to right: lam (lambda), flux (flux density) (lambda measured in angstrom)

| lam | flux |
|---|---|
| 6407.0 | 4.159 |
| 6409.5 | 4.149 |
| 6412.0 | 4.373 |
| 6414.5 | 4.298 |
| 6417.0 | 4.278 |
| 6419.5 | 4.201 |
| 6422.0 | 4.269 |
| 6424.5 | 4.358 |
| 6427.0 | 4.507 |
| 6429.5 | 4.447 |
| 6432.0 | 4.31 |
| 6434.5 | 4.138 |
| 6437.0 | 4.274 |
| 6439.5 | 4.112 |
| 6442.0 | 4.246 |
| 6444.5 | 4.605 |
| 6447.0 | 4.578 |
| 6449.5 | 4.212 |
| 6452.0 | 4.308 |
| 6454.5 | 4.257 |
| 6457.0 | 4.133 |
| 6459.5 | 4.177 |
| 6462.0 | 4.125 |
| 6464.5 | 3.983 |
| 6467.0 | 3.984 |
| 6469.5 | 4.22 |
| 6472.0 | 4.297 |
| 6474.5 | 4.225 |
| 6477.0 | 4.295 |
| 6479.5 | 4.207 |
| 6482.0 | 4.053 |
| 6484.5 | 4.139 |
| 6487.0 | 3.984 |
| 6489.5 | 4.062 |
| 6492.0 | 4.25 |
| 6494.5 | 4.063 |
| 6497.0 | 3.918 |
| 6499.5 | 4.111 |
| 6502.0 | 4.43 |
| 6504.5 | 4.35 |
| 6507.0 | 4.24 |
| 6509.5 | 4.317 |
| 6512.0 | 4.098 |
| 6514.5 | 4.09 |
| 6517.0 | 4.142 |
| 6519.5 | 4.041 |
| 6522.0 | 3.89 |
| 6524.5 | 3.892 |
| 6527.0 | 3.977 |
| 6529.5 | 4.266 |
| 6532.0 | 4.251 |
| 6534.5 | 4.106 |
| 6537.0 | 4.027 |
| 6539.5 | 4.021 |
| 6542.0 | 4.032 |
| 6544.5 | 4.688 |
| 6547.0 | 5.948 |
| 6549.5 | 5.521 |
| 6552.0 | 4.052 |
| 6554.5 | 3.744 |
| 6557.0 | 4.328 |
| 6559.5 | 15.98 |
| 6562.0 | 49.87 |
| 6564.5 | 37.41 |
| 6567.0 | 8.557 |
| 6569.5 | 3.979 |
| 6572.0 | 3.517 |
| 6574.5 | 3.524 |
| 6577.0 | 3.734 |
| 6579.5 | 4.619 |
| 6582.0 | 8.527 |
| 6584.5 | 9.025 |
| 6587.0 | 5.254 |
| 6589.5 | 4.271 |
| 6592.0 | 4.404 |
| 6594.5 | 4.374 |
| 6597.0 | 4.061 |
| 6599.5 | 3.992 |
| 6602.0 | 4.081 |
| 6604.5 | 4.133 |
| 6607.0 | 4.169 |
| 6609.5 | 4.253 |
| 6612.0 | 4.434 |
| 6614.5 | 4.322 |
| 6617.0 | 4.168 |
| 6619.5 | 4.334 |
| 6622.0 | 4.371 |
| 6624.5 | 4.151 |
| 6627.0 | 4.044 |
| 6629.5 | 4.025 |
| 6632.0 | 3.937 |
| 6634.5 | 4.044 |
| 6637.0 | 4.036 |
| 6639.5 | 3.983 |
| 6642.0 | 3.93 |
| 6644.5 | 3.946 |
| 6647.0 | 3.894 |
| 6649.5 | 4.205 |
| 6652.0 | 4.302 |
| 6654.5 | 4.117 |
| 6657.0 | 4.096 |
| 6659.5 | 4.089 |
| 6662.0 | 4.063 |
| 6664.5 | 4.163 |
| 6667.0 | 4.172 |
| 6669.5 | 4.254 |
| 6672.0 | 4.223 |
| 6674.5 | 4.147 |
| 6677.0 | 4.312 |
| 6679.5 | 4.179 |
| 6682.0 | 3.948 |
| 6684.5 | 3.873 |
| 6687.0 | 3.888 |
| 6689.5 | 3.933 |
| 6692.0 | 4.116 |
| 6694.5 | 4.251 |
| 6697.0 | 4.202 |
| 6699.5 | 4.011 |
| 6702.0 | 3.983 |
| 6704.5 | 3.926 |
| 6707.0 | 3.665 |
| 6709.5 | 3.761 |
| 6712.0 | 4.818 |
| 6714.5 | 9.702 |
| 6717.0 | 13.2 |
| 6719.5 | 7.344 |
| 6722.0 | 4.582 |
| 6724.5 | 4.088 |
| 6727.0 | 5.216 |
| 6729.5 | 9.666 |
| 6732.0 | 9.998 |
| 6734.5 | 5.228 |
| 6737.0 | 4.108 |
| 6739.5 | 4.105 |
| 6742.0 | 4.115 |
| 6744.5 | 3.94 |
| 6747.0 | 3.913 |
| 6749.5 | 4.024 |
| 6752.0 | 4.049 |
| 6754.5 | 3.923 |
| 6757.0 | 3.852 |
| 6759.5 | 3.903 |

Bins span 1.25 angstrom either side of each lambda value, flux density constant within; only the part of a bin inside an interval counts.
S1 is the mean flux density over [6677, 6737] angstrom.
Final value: 5.41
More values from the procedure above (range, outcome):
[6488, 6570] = 7.13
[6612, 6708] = 4.09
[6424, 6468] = 4.26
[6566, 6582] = 4.9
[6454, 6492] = 4.14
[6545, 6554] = 5.01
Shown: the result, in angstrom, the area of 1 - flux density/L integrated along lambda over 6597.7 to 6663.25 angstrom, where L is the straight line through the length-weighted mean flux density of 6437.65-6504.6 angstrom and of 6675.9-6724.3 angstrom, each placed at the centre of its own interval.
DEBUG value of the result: 8.90 angstrom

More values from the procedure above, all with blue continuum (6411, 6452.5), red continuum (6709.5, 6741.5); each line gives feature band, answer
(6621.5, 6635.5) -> 4.3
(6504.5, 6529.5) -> 4.5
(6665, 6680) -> 4.9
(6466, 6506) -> 5.0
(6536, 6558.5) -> 2.7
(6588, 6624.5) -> 9.4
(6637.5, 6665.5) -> 9.2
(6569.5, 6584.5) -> 1.1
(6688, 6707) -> 7.1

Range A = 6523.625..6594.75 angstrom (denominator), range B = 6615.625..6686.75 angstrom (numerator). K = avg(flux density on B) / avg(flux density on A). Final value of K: 0.5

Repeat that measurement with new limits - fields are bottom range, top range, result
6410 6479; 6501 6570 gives 1.81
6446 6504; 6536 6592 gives 2.14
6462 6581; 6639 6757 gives 0.77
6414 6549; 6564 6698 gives 1.14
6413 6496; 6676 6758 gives 1.19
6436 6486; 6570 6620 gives 1.10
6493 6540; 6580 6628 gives 1.15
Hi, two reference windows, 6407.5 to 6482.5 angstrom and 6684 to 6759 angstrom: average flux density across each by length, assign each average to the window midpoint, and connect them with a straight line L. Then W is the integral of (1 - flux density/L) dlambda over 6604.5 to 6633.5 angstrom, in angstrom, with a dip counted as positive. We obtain 3.6 angstrom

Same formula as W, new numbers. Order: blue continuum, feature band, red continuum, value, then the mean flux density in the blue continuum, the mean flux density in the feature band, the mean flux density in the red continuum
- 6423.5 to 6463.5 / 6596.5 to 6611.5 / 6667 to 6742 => 2.2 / 4.3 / 4.13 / 5.16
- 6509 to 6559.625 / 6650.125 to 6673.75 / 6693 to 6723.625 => 5.1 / 4.59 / 4.17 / 5.59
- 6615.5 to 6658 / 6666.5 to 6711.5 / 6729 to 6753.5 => 5.5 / 4.09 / 4.06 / 5.17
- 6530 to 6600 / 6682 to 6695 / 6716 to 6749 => 5.1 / 8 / 3.99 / 6.01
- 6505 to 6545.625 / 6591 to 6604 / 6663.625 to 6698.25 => -0.2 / 4.13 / 4.18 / 4.12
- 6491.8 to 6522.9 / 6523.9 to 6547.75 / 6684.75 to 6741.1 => 0.2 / 4.15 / 4.3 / 5.5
